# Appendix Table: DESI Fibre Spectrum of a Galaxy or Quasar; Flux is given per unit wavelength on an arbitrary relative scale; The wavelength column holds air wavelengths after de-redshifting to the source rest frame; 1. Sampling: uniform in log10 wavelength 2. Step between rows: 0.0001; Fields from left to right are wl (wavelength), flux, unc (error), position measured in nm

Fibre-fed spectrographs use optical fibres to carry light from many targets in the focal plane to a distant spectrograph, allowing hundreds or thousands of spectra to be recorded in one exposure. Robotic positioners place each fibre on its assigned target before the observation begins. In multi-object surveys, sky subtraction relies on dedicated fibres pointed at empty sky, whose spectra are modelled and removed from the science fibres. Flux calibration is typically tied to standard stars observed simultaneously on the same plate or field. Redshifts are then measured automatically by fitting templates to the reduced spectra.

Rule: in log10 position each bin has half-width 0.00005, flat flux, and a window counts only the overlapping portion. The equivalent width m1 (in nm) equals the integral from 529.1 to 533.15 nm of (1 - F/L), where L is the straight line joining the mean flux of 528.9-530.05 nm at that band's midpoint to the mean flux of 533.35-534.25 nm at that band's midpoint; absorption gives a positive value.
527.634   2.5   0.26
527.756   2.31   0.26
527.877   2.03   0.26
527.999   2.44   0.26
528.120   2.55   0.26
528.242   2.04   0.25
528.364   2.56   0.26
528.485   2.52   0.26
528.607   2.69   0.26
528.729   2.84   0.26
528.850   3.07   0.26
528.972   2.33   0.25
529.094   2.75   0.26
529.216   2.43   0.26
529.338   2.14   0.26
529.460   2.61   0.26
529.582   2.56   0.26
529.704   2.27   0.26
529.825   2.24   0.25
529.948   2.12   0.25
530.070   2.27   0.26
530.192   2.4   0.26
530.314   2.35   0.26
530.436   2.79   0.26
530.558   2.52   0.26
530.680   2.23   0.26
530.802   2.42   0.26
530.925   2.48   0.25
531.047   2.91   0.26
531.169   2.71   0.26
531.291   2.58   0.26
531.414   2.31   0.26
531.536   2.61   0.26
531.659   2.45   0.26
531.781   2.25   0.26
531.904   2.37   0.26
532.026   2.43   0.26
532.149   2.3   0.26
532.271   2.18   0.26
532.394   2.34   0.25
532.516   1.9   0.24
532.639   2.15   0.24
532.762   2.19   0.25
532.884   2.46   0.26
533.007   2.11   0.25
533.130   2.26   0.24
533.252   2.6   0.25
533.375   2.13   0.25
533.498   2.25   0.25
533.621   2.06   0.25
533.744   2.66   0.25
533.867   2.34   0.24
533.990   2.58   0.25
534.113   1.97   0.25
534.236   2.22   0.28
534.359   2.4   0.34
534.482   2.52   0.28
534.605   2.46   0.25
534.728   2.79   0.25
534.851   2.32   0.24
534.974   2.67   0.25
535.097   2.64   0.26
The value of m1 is -0.06 nm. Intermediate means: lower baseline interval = 2.38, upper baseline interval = 2.28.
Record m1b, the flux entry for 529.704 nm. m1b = 2.27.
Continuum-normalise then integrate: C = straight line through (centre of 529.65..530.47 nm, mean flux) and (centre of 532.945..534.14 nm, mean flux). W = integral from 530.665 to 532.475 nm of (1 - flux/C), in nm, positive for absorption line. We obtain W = -0.090 nm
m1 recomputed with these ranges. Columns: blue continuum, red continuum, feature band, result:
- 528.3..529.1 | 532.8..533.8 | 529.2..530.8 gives 0.12 nm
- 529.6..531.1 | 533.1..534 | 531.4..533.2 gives 0.07 nm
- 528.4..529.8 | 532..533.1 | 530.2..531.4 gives -0.07 nm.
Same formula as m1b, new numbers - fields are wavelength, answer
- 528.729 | 2.84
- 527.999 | 2.44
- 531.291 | 2.58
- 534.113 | 1.97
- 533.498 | 2.25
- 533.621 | 2.06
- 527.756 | 2.31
